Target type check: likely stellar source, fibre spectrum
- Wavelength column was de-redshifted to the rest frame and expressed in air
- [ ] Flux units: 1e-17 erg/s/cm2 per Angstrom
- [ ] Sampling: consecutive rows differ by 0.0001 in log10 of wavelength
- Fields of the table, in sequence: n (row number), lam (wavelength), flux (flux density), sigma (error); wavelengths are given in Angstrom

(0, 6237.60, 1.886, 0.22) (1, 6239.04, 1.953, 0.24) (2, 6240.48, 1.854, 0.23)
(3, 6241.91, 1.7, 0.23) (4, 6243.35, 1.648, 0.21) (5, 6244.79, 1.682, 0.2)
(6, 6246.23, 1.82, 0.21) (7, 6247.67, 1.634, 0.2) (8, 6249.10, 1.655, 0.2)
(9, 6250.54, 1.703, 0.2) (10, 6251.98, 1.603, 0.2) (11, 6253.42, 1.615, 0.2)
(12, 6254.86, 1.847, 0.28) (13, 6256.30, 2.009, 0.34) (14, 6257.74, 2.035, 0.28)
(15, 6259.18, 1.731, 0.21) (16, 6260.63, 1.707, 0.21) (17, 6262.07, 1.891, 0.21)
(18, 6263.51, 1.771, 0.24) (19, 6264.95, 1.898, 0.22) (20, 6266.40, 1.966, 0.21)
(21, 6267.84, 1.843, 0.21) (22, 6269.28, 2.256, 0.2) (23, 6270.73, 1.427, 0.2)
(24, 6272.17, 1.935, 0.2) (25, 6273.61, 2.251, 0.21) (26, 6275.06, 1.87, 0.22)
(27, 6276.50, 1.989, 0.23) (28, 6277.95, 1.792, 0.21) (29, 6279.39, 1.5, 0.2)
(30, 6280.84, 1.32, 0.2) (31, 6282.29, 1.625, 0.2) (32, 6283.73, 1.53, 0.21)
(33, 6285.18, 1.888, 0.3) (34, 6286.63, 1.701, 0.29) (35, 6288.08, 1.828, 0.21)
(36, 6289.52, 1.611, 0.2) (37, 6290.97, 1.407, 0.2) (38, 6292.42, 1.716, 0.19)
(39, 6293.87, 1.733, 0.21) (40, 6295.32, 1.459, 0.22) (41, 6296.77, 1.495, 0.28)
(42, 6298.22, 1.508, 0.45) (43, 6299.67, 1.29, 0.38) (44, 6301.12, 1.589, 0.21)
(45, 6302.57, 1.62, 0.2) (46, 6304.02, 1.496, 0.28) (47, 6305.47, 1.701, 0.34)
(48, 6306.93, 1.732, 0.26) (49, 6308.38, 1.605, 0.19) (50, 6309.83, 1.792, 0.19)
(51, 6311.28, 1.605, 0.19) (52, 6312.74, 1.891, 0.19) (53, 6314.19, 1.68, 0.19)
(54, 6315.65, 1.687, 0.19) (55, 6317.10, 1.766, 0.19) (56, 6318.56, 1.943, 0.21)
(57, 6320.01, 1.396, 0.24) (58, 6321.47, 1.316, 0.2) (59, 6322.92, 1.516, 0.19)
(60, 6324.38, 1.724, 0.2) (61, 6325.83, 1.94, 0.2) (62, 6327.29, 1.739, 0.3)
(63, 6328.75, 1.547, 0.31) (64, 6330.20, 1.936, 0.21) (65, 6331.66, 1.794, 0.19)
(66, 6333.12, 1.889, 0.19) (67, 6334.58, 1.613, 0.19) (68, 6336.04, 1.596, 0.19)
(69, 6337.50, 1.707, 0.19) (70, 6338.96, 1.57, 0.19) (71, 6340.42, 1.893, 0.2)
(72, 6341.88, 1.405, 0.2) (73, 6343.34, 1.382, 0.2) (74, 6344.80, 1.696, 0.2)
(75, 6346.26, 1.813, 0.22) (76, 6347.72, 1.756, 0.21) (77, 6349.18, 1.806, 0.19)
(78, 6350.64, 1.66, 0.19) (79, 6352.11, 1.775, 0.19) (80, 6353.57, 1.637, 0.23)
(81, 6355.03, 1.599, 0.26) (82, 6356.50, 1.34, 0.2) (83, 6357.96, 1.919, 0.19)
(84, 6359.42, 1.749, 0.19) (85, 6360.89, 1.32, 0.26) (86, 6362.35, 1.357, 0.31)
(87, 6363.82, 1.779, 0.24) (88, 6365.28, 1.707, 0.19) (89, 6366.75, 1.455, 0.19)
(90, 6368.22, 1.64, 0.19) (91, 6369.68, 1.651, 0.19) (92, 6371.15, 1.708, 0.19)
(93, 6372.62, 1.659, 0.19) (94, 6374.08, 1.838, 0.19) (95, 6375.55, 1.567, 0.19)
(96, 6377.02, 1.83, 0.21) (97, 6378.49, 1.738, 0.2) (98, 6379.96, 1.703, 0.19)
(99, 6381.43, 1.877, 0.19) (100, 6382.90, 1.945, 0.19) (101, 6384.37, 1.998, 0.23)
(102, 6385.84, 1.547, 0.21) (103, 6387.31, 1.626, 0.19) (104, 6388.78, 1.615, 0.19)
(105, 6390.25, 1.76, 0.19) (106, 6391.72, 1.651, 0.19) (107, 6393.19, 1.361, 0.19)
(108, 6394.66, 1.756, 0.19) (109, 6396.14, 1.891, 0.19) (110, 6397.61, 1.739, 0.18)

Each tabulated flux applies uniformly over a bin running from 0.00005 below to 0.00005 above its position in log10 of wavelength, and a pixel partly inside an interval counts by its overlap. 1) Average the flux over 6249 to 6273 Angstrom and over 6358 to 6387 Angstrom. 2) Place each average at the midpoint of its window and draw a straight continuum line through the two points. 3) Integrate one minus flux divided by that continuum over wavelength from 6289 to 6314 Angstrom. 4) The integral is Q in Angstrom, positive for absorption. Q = 2.4 Angstrom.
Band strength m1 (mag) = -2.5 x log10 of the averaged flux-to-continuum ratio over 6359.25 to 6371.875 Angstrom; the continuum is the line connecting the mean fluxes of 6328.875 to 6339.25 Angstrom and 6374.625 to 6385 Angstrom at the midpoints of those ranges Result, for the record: 0.12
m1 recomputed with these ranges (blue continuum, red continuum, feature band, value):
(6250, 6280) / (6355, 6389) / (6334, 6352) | 0.04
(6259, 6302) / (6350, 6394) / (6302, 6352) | 0.00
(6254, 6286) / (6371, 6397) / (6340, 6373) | 0.07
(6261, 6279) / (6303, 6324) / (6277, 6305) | 0.12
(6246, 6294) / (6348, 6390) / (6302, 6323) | 0.05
